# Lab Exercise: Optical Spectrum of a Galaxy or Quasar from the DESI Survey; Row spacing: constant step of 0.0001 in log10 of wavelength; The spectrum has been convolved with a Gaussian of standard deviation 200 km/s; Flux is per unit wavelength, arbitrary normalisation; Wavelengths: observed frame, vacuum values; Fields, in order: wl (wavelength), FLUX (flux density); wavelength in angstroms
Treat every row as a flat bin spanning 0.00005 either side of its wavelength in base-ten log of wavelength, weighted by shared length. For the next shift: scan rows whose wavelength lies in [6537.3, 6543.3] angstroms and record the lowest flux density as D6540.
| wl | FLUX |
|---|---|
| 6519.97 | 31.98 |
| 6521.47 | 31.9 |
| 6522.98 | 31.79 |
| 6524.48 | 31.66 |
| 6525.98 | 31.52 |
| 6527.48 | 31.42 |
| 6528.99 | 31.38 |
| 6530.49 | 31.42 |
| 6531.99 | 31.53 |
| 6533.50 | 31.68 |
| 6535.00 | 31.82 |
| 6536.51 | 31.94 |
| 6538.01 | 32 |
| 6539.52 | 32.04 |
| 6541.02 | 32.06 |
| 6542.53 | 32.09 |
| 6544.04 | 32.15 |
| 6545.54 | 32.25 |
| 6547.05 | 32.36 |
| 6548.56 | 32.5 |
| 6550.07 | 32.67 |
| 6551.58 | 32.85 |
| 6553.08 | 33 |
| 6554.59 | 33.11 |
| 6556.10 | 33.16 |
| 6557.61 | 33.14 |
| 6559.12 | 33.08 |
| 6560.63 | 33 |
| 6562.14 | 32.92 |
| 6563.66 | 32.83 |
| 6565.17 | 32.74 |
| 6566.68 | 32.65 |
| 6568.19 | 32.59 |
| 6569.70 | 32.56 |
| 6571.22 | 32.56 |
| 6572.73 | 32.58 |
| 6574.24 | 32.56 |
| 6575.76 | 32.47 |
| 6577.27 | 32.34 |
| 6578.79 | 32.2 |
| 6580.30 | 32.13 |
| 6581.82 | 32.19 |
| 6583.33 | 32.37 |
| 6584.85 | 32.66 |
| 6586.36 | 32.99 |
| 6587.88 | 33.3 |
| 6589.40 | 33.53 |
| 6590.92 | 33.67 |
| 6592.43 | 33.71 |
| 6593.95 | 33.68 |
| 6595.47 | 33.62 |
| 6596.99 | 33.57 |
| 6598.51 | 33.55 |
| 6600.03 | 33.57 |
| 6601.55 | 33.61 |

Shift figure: 32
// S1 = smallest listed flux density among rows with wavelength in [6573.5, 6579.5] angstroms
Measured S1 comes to 32.2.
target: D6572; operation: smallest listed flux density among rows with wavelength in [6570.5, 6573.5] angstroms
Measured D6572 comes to 32.56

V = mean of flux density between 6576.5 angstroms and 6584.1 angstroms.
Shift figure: 32.3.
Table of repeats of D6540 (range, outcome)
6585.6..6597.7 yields 32.99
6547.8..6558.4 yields 32.5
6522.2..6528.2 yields 31.42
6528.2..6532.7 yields 31.38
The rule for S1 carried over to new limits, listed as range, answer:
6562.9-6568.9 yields 32.59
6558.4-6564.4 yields 32.83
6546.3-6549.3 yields 32.36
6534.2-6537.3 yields 31.82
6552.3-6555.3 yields 33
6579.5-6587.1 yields 32.13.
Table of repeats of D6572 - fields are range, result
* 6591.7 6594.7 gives 33.68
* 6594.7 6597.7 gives 33.57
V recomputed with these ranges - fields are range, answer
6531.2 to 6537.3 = 31.8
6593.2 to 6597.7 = 33.6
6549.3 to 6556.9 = 33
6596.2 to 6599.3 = 33.5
